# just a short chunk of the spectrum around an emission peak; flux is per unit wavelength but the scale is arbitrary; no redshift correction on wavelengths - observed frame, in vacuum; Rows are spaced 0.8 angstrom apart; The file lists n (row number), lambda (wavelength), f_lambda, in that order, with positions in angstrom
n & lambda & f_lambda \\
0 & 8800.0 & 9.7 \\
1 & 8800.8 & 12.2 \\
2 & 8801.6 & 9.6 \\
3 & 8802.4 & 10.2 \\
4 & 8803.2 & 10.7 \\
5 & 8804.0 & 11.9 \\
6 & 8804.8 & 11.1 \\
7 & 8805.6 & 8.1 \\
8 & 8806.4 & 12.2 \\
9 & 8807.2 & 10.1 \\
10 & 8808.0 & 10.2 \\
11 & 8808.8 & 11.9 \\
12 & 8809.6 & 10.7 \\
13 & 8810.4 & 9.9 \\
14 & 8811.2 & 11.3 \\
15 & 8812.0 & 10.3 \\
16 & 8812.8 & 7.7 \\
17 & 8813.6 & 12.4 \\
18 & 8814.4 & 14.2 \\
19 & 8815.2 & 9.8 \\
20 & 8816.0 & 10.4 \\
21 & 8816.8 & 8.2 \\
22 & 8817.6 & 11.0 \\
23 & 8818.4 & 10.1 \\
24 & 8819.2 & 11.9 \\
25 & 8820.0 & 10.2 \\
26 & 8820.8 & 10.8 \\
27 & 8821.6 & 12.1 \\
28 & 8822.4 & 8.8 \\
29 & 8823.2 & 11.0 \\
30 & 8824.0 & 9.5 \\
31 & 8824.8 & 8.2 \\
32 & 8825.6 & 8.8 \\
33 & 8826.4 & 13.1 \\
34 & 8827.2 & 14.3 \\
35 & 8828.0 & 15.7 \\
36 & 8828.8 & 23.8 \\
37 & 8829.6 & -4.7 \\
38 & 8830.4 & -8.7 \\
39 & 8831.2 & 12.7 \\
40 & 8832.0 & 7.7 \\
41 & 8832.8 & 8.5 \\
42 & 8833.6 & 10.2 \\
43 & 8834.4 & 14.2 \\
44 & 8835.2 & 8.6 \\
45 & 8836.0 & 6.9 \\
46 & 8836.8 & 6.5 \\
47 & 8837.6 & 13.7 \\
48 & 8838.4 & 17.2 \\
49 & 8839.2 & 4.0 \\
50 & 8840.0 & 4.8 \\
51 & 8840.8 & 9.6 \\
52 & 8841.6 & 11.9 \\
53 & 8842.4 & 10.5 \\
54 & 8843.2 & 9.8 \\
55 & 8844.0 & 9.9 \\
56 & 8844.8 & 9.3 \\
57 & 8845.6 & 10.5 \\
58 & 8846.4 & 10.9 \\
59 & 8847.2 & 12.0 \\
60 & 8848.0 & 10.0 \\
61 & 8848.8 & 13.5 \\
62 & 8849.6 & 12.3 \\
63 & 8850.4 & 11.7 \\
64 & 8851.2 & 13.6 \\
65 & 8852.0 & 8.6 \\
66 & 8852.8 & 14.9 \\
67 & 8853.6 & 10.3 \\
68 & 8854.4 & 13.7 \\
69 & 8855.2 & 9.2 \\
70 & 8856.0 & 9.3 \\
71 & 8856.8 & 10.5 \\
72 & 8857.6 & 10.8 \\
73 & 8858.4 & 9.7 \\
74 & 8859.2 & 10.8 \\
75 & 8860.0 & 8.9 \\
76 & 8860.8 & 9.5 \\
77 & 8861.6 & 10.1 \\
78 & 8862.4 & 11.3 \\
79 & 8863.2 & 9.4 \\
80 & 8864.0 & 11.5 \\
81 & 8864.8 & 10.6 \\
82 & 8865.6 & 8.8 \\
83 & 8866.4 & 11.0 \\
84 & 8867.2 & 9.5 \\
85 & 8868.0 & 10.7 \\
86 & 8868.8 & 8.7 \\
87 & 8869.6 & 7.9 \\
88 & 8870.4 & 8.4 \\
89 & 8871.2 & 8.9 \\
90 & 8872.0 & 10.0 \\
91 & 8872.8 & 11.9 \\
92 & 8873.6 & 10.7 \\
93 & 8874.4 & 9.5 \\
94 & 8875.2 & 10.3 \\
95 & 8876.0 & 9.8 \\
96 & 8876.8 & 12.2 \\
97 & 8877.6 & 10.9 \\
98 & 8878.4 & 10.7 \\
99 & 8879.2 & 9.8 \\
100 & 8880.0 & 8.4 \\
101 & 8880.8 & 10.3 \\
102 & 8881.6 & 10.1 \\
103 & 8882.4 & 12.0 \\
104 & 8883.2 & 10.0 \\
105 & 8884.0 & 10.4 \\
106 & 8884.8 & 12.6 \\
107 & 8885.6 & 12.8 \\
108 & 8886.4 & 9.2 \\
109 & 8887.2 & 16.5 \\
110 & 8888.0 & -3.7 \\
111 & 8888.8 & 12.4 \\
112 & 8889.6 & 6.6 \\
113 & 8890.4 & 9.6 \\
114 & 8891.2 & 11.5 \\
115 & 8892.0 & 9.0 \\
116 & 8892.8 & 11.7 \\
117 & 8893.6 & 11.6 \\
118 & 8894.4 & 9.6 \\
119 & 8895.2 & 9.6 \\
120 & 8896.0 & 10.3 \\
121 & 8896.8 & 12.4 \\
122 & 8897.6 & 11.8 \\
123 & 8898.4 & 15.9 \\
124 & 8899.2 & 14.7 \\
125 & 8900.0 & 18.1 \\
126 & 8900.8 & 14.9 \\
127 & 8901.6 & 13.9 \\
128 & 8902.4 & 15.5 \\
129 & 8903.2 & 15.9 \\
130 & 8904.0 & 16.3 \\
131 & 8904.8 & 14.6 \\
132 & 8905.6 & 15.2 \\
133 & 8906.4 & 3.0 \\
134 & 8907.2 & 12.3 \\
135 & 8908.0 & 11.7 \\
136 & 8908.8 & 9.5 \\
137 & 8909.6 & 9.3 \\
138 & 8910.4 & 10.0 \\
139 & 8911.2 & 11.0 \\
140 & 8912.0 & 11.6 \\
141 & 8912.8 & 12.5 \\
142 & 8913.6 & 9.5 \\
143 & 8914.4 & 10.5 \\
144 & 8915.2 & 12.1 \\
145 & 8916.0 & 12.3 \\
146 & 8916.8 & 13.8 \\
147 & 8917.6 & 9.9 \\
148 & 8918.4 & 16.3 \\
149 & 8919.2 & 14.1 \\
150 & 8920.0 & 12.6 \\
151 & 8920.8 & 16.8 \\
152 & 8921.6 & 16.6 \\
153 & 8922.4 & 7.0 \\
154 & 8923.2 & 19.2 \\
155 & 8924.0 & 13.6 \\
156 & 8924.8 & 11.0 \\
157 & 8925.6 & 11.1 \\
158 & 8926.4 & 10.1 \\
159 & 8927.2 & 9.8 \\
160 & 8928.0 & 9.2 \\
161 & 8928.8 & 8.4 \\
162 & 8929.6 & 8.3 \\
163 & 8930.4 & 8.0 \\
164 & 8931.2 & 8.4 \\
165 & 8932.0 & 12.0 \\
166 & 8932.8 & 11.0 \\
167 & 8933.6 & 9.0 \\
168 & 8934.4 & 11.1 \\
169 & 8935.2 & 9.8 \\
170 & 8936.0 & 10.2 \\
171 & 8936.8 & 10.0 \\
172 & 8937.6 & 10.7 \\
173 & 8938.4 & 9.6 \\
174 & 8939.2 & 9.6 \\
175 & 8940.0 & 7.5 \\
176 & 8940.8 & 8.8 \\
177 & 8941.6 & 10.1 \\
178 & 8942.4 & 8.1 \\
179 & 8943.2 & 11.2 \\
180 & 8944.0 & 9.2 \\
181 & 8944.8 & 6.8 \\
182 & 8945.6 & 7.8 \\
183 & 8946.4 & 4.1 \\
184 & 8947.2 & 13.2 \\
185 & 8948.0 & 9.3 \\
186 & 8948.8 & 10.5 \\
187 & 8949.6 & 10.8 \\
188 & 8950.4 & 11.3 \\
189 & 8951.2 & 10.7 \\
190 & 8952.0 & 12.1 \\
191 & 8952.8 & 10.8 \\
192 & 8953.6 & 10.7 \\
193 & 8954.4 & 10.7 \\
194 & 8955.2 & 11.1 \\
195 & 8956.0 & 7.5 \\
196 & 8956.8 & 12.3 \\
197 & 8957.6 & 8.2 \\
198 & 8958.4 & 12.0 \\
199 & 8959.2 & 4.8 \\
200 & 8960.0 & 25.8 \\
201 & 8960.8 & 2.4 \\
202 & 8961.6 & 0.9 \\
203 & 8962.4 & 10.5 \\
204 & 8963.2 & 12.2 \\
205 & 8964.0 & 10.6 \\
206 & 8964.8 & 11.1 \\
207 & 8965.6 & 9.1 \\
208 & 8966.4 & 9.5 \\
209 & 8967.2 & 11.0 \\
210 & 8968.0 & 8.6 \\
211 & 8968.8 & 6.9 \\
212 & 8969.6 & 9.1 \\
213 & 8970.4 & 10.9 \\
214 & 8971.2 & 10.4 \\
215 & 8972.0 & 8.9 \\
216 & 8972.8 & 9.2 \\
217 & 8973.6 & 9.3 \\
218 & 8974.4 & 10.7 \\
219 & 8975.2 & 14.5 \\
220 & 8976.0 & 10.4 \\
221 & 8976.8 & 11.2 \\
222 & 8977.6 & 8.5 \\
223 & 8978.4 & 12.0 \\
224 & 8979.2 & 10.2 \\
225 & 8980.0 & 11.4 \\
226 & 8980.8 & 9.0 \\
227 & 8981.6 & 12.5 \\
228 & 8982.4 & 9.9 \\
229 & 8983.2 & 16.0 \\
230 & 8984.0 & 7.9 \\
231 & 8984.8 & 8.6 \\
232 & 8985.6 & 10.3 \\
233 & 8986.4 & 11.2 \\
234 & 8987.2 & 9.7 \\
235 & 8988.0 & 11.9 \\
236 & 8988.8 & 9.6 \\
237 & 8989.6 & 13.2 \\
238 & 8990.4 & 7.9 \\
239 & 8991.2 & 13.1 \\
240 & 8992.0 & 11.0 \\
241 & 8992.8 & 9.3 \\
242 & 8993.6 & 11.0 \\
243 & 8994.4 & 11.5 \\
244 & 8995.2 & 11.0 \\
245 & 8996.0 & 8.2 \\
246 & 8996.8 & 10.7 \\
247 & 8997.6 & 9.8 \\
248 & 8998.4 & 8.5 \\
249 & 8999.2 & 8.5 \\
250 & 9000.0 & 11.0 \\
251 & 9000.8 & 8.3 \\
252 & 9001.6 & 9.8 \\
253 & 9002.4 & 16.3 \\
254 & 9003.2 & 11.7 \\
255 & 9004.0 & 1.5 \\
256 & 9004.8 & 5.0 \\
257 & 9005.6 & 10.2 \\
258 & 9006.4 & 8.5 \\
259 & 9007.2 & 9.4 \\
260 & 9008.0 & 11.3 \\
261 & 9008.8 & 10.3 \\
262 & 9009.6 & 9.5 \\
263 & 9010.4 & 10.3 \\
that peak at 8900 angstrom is [S II] 6716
